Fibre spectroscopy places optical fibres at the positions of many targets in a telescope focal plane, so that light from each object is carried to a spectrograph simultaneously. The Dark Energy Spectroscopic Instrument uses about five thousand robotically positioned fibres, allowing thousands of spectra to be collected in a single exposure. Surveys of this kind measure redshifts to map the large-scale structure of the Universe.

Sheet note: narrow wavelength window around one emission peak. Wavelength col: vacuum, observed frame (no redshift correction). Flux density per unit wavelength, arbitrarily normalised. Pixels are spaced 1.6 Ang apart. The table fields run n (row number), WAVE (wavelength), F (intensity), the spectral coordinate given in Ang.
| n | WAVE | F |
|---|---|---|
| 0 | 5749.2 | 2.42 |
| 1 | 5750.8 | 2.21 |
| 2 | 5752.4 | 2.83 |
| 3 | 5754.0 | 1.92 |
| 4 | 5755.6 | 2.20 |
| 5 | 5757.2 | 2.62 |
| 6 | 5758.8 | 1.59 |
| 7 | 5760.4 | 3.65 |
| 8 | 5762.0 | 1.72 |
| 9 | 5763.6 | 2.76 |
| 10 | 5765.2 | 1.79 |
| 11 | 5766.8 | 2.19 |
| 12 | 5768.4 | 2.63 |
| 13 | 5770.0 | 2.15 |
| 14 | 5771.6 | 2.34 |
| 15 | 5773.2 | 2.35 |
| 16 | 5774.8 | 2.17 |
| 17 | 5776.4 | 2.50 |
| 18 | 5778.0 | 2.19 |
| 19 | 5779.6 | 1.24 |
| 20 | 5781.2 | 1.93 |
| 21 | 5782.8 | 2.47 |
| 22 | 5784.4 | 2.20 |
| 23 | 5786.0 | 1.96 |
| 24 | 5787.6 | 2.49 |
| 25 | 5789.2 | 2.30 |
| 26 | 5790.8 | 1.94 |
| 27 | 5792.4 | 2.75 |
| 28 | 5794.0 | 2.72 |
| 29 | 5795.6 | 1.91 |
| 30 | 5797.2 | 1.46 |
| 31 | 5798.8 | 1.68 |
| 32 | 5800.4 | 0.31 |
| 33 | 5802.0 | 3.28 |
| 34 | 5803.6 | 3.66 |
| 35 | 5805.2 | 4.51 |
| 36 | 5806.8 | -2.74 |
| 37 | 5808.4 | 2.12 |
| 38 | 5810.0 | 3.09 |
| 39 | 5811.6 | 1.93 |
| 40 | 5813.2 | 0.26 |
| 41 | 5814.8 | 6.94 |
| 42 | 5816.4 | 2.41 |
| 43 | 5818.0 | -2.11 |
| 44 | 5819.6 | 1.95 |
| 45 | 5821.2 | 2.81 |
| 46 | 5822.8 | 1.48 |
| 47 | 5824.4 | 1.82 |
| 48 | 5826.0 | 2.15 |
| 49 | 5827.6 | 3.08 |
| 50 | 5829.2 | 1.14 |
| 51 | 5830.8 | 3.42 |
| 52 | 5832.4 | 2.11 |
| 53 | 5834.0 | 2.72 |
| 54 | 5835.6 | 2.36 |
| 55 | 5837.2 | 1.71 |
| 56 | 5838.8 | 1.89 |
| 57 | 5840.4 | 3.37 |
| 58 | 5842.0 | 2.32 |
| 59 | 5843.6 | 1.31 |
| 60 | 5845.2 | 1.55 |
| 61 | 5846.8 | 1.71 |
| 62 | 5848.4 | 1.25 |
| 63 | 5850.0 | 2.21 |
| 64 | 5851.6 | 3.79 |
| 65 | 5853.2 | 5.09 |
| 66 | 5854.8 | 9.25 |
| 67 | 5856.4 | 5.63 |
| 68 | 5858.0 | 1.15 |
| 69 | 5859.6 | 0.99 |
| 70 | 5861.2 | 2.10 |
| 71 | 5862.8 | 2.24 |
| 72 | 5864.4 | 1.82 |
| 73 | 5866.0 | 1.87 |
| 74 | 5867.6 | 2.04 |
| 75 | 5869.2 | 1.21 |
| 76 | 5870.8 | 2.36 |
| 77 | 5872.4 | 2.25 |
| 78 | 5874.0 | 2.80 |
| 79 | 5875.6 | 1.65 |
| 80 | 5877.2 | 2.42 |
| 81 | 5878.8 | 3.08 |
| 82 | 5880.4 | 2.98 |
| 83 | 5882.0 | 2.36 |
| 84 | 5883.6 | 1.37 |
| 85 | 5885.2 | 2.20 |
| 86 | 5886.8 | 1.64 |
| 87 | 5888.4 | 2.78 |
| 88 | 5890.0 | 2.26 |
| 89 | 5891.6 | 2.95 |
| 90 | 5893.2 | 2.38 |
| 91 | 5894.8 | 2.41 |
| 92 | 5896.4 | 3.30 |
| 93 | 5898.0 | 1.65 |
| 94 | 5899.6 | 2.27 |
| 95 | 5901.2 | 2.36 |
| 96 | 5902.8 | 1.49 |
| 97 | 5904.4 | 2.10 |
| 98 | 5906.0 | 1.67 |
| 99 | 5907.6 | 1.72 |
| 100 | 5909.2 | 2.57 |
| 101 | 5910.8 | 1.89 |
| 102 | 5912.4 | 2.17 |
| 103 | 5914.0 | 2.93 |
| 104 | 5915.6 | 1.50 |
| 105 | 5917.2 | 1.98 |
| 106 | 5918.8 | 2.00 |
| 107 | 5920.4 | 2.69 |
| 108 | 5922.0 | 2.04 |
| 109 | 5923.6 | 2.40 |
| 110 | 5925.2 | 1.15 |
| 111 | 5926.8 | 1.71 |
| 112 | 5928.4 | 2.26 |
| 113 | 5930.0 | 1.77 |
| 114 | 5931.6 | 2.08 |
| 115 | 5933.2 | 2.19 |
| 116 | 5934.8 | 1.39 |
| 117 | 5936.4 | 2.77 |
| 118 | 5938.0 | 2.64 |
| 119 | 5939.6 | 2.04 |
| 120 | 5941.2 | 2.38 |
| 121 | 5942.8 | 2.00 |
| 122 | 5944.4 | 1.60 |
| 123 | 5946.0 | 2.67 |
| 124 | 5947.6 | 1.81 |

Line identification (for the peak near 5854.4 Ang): H-beta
